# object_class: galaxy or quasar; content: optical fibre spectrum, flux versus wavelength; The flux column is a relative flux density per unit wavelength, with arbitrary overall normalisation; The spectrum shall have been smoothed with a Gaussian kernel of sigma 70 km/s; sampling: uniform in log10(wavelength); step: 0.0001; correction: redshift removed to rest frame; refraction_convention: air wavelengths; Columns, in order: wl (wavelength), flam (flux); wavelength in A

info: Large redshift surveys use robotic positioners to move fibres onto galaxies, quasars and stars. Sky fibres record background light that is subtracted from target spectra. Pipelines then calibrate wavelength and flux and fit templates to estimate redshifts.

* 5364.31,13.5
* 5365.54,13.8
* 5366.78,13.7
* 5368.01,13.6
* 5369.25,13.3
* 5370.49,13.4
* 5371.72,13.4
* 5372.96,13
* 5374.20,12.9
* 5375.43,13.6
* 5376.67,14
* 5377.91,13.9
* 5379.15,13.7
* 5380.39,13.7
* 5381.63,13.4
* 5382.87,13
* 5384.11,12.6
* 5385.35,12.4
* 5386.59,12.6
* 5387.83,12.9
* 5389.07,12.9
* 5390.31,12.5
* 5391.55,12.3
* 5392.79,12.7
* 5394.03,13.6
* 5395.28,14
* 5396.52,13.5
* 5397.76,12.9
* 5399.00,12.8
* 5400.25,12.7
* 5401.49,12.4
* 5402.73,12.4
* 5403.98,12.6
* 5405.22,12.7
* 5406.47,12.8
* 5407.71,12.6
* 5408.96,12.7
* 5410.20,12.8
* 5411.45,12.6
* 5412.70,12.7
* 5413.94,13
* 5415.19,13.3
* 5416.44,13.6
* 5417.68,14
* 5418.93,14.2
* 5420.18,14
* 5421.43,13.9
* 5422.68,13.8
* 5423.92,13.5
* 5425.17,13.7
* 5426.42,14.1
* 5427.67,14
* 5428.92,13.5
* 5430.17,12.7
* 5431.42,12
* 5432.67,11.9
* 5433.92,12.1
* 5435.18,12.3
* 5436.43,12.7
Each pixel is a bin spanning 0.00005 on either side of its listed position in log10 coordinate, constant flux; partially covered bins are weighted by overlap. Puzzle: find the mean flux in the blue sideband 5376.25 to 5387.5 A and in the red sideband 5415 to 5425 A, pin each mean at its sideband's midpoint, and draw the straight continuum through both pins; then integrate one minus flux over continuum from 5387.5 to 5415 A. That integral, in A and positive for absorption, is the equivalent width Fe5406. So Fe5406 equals 1.4 A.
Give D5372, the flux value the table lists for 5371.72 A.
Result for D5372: 13.4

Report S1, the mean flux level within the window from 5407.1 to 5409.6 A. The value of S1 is 12.7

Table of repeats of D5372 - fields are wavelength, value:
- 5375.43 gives 13.6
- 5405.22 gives 12.7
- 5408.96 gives 12.7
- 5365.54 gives 13.8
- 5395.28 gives 14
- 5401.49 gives 12.4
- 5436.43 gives 12.7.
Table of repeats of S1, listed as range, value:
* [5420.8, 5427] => 13.8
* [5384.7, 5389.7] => 12.7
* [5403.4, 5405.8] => 12.7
